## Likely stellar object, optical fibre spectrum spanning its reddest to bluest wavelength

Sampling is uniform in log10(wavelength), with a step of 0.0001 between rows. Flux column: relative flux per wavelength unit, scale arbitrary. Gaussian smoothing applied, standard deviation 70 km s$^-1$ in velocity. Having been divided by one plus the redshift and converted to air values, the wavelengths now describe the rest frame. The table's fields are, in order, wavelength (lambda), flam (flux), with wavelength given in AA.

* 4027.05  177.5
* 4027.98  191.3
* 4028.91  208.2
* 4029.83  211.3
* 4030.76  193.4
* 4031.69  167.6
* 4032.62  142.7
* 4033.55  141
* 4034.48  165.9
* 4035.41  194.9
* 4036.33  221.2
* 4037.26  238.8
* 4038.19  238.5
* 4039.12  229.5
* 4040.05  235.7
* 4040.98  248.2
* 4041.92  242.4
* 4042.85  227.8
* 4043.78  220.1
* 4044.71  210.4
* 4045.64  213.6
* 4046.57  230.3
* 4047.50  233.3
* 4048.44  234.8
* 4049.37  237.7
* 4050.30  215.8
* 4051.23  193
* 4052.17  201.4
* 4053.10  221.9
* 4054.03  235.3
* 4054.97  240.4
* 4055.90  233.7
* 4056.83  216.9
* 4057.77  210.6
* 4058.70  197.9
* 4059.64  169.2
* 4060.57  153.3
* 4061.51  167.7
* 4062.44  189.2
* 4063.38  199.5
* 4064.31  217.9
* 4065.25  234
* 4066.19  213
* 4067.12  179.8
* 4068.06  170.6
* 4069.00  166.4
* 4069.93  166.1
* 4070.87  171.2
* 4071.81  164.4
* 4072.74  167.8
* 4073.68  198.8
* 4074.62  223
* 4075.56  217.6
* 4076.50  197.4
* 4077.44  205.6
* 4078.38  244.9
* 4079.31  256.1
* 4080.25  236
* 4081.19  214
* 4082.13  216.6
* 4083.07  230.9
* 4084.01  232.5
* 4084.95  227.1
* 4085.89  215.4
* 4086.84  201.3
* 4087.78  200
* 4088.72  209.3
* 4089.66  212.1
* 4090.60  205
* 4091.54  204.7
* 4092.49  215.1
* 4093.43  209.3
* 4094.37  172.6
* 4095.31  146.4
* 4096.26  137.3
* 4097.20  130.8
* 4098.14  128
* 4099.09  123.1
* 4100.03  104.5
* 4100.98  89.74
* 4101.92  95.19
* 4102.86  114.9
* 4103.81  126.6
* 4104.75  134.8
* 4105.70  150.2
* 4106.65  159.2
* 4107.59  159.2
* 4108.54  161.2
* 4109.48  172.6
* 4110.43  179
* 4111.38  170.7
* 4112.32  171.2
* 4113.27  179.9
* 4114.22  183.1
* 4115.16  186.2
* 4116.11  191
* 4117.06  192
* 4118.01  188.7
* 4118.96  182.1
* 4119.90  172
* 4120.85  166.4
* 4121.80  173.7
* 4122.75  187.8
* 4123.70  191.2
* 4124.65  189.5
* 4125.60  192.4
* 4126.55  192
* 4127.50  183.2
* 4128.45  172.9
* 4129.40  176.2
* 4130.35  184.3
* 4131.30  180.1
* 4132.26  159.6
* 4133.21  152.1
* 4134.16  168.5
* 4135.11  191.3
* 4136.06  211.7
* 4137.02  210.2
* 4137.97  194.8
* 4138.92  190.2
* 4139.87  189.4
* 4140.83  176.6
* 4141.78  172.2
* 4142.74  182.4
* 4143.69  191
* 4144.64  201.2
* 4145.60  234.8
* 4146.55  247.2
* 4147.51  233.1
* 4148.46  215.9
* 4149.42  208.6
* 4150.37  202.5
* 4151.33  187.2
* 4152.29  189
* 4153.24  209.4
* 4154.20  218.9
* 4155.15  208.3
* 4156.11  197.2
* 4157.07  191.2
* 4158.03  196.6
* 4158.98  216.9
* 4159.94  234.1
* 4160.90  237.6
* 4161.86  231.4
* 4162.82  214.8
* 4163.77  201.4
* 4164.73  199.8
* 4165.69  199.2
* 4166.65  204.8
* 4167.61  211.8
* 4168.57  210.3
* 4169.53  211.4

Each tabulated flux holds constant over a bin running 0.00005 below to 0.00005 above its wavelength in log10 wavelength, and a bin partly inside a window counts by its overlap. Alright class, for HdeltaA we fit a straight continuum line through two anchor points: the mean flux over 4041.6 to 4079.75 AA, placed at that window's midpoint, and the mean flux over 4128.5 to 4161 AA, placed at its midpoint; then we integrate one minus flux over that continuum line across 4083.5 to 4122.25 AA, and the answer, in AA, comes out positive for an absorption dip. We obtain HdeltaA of 6.2 AA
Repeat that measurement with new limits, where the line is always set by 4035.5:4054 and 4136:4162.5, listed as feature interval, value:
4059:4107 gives 7.9 AA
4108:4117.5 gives 1.5 AA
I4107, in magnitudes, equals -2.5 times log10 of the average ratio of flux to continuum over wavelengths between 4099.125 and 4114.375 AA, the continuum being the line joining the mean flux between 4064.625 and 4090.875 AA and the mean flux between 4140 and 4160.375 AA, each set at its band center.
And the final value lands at 0.38 mag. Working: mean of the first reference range 206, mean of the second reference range 205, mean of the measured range 146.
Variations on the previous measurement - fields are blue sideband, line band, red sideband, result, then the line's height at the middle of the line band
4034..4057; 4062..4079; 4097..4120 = -0.01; 196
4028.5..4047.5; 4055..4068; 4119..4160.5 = 0.04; 206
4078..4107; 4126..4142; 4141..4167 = 0.09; 198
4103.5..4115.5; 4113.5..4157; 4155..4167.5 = -0.03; 187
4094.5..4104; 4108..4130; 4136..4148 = -0.14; 159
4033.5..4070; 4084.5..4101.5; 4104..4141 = 0.11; 192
